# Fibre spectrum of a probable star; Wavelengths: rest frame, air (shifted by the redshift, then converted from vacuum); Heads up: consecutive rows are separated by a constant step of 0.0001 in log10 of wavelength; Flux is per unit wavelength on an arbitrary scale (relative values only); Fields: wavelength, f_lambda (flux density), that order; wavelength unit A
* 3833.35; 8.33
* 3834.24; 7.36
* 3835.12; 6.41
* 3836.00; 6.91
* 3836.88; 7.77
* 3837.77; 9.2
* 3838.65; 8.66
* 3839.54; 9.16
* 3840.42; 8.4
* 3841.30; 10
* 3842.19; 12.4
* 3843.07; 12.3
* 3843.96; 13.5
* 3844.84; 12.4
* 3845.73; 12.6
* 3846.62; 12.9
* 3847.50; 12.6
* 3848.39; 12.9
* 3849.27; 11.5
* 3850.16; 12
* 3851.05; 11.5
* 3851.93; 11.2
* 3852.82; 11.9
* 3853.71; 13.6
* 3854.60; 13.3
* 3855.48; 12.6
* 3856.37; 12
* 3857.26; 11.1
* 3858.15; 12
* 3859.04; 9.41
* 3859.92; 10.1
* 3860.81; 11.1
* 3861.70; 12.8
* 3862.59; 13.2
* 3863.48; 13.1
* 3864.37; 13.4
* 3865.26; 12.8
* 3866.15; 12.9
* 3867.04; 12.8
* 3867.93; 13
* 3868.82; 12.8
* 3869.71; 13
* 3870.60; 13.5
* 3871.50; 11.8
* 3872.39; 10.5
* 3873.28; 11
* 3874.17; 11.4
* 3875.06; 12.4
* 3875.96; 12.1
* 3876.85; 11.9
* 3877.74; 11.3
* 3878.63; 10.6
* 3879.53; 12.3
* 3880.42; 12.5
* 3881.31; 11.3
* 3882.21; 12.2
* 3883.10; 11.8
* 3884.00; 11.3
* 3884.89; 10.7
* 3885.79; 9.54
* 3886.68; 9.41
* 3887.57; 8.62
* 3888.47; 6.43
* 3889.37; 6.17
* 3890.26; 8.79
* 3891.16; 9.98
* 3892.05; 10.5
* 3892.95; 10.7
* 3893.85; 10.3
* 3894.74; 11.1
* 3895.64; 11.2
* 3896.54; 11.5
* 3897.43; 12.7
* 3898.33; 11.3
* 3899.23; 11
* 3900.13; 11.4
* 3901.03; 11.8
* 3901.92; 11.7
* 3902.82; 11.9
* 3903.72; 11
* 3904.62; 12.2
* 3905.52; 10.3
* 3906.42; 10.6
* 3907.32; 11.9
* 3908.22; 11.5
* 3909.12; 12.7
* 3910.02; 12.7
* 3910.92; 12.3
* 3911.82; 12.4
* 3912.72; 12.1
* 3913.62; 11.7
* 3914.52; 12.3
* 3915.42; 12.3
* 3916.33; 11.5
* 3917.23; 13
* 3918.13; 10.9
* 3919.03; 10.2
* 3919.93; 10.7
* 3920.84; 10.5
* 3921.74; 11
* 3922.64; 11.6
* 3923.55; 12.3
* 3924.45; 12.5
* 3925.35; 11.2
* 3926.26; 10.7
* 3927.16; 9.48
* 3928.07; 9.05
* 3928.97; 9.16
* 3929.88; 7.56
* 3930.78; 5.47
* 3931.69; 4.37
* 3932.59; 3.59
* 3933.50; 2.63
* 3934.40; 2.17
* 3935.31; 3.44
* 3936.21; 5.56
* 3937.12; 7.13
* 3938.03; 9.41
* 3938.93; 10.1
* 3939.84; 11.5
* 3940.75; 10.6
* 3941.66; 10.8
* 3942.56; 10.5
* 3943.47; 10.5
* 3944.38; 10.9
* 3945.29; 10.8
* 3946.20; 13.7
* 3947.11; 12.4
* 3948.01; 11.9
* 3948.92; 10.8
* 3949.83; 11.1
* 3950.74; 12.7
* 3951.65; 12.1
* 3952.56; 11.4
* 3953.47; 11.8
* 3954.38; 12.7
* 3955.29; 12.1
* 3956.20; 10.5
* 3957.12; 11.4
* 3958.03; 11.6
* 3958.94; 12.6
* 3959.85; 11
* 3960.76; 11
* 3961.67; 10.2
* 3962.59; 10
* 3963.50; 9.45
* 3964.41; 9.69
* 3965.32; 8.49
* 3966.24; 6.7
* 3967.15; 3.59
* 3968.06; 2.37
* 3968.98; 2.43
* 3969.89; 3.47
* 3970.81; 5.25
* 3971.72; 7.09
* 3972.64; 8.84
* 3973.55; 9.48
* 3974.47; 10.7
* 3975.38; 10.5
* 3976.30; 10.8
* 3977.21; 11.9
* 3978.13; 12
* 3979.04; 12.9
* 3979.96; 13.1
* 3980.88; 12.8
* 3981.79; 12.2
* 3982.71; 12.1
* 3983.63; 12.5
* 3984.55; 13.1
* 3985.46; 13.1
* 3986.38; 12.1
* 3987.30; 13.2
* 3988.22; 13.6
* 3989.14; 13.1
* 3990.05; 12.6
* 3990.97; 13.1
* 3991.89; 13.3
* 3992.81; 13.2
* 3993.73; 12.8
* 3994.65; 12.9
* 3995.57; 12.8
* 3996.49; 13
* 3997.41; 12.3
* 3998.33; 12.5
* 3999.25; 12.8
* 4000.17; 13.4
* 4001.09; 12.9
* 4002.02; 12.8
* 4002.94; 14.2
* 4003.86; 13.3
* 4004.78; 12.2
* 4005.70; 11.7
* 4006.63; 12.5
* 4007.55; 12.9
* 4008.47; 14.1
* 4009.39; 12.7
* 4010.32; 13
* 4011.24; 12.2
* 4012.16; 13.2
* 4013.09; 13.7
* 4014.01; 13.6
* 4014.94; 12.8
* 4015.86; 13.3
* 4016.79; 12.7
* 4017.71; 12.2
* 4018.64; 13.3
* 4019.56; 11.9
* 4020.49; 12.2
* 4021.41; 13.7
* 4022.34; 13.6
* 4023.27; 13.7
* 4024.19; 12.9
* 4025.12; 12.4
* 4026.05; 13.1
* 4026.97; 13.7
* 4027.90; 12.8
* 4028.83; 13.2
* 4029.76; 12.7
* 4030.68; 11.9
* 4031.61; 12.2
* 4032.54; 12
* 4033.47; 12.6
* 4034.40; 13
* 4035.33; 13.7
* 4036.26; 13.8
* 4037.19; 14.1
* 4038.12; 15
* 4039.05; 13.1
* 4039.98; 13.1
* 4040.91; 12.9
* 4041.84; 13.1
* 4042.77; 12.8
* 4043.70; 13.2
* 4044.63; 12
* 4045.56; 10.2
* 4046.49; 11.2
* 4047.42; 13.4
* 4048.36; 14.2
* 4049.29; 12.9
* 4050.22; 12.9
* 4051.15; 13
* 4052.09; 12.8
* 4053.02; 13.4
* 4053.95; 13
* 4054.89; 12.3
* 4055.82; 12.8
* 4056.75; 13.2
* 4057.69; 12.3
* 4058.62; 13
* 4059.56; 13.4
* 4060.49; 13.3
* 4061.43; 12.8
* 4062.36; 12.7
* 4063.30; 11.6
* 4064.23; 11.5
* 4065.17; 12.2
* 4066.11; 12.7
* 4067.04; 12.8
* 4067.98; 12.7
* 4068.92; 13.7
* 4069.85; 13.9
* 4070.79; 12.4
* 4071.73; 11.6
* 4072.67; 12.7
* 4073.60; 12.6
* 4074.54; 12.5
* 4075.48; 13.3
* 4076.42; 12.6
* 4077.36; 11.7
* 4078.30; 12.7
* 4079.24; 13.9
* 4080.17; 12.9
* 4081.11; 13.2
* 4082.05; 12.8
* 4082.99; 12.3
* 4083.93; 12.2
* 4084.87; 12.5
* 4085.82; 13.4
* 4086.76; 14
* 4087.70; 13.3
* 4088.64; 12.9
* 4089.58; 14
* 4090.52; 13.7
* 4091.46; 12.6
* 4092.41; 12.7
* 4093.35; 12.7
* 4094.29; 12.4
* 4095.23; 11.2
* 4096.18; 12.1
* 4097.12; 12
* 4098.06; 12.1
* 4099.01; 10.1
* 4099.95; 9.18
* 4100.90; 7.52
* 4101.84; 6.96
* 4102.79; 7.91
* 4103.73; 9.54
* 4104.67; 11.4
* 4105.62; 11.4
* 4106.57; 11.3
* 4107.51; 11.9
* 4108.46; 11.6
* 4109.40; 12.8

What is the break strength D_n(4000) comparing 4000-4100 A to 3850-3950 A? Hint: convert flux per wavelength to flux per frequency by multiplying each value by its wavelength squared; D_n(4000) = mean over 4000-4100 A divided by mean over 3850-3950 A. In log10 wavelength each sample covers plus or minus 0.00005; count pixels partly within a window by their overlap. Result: 1.28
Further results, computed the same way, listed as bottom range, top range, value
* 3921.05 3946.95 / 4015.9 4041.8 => 1.53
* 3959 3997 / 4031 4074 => 1.26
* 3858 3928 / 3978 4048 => 1.20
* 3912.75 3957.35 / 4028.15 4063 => 1.36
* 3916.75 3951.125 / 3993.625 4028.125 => 1.41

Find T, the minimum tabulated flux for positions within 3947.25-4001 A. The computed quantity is 2.37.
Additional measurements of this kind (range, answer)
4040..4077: 10.2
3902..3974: 2.17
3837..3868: 8.4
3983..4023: 11.7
